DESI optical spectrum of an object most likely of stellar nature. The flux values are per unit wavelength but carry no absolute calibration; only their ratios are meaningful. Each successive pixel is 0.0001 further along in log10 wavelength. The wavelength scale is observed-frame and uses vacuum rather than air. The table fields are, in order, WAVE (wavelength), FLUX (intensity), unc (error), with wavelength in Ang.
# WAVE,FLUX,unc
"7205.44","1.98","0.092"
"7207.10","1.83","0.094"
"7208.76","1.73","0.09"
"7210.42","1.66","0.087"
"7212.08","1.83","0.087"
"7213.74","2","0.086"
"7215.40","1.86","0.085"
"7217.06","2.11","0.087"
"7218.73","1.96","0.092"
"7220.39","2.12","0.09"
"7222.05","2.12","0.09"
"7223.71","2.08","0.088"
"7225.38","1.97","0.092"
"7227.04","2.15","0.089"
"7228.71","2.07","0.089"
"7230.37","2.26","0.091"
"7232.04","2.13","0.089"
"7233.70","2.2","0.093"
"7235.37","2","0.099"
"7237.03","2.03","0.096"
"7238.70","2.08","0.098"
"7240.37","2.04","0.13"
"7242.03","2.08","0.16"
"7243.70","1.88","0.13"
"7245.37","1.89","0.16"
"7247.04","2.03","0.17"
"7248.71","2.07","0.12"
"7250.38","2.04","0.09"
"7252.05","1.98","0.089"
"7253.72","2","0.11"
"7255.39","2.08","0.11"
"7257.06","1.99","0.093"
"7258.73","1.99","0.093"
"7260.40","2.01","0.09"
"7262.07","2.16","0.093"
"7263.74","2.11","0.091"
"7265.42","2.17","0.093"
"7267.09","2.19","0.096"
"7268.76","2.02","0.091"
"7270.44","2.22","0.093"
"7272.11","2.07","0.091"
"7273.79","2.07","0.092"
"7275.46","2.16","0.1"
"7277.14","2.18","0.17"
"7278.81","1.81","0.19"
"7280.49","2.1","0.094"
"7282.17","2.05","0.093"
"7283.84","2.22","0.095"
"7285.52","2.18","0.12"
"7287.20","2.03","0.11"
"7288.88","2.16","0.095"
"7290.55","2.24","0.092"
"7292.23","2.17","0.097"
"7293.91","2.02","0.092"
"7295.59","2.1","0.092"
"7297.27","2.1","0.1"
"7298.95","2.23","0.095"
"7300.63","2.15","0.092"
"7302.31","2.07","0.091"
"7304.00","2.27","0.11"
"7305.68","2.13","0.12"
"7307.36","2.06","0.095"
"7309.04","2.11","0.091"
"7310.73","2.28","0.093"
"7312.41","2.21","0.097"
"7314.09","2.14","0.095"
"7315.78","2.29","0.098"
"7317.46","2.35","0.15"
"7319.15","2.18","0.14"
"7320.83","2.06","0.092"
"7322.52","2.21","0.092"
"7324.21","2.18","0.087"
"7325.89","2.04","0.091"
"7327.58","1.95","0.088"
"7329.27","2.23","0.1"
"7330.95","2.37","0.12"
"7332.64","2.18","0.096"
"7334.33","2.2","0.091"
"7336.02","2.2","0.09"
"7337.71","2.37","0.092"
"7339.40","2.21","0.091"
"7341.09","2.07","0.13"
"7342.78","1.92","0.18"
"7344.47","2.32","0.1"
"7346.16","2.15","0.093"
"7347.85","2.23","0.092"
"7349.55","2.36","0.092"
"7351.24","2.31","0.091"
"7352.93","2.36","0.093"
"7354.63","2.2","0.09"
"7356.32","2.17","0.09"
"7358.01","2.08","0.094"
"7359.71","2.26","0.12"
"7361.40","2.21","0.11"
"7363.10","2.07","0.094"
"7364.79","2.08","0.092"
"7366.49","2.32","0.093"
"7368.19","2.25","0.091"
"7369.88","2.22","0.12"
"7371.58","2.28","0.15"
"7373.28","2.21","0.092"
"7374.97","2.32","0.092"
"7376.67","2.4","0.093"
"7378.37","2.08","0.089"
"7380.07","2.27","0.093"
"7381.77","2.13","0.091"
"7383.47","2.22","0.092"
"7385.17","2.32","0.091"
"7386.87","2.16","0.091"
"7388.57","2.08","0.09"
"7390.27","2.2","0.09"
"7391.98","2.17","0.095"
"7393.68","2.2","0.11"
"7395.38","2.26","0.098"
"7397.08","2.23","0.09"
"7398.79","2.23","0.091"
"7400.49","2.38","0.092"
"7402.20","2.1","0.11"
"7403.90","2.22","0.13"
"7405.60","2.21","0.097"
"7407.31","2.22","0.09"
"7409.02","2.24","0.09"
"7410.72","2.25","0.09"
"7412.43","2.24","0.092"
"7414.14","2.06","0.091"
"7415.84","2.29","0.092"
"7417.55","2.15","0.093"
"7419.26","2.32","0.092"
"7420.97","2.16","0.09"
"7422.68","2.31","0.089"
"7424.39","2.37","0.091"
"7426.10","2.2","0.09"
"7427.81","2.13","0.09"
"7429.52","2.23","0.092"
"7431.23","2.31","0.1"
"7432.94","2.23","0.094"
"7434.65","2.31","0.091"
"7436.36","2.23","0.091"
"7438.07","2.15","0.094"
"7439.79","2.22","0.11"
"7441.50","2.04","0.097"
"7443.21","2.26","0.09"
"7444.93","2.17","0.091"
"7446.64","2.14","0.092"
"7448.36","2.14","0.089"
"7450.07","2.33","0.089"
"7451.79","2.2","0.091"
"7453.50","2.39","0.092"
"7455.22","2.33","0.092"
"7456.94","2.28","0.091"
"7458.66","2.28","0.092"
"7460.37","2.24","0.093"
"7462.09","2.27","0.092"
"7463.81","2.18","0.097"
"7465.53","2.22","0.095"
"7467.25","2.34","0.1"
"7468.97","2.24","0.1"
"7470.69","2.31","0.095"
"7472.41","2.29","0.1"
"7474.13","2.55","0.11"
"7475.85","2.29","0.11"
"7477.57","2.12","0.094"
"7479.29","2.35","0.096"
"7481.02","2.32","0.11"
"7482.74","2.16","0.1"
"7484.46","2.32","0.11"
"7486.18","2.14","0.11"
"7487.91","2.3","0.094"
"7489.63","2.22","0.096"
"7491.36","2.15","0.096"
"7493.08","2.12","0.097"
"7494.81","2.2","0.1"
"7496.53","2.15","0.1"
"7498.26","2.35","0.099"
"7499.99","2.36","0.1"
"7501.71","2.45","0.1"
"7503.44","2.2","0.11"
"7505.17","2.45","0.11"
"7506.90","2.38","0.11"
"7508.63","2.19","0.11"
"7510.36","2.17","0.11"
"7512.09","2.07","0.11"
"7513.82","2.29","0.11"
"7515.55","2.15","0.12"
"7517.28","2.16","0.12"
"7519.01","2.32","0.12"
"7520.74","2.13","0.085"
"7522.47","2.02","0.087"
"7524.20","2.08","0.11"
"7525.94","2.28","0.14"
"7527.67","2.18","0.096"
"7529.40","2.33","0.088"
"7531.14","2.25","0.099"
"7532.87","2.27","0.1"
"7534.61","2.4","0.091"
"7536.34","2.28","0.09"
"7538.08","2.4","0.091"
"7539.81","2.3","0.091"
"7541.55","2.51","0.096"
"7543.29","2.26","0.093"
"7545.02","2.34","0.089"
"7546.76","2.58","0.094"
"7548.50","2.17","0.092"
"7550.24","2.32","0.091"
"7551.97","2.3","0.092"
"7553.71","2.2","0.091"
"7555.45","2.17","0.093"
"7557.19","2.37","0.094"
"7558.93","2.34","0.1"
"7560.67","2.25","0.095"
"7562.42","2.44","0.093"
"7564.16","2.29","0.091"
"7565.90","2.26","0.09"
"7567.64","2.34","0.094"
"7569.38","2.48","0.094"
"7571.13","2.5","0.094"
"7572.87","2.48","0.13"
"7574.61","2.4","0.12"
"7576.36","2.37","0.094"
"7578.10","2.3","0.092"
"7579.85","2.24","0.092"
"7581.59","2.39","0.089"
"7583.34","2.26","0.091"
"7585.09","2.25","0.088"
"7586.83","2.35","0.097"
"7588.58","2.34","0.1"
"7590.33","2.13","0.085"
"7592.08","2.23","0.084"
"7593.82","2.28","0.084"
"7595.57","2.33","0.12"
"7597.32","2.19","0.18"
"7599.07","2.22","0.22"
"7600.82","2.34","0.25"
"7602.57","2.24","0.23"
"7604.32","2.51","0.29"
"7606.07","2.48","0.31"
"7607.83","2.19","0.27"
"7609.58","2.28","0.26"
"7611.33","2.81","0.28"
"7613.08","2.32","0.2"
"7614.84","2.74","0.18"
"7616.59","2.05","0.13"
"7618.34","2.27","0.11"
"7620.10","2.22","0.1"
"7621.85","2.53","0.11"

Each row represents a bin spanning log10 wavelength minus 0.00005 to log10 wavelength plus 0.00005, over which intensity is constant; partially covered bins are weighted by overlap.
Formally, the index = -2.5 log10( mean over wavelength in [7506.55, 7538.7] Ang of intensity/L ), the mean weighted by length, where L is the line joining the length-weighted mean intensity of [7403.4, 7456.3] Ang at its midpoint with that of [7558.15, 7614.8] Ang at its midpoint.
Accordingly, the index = 0.03 mag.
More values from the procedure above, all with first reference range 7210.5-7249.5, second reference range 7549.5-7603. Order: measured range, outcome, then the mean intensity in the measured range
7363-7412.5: -0.030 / 2.22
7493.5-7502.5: -0.021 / 2.29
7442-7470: -0.016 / 2.25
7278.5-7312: -0.022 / 2.13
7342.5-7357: -0.053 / 2.24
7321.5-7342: -0.034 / 2.18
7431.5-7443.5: -0.005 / 2.21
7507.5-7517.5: 0.040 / 2.18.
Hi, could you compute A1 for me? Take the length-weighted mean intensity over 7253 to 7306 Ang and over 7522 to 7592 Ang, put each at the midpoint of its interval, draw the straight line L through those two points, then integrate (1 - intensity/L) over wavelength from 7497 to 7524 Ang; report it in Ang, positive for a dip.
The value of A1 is 0.4 Ang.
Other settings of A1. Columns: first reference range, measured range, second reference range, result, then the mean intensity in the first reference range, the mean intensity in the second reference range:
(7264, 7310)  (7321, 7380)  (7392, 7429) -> -0.82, 2.12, 2.23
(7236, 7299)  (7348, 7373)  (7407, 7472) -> -0.73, 2.08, 2.24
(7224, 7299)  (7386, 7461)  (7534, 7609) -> -0.51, 2.08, 2.33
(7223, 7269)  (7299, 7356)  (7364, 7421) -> -1.15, 2.06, 2.22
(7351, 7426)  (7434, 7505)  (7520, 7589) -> 0.38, 2.22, 2.31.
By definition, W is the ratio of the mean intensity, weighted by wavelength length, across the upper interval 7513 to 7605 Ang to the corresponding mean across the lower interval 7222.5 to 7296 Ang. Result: 1.11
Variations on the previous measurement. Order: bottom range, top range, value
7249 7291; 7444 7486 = 1.09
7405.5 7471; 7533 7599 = 1.04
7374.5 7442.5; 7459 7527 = 1.01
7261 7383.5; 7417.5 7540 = 1.03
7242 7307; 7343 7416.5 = 1.06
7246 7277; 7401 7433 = 1.07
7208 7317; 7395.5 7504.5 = 1.08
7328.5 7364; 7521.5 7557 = 1.03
